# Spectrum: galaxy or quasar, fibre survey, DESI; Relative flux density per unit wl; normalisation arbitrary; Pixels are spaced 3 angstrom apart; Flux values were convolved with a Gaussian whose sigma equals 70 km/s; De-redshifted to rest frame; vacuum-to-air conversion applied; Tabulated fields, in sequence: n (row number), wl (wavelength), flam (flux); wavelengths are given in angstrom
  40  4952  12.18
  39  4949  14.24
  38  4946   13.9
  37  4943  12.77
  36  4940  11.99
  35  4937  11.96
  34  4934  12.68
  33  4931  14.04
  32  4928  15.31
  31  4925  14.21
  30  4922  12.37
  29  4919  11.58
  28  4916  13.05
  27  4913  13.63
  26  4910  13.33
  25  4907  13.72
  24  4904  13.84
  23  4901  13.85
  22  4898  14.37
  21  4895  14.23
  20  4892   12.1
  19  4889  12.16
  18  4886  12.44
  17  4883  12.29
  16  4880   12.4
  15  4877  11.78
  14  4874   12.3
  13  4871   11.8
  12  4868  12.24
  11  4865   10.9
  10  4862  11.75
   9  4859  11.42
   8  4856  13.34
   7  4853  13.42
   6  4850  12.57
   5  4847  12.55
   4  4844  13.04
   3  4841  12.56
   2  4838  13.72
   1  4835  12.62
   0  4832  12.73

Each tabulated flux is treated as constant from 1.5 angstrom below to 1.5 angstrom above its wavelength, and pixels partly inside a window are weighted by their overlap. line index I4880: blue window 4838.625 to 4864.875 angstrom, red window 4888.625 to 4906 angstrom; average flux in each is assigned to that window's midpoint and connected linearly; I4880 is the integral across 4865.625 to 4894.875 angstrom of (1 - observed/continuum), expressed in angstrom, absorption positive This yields 2.1 angstrom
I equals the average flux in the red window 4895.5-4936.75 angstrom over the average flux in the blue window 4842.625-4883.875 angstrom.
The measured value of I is 1.10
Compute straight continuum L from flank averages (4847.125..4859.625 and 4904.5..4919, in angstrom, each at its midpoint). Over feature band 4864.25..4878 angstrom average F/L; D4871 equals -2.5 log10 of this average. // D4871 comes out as 0.09 mag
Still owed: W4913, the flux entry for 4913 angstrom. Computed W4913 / 13.63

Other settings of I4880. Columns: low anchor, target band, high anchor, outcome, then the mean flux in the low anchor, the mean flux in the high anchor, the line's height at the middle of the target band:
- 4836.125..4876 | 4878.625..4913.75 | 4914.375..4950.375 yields -1.01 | 12.4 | 13.2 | 12.8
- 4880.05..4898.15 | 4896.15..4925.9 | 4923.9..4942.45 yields -0.79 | 12.8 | 13.3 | 13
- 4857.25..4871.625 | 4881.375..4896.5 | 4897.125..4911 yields 0.40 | 11.6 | 13.8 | 13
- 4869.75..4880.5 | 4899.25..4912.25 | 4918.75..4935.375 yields -0.80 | 12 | 13.5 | 12.9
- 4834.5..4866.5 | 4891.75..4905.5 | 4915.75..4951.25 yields -0.99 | 12.5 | 13.2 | 12.9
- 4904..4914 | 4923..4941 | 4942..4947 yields 0.07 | 13.6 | 13.3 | 13.4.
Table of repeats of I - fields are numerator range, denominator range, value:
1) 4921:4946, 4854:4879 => 1.10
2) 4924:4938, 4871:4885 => 1.13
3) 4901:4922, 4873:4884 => 1.08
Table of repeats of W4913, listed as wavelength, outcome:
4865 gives 10.9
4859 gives 11.42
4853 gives 13.42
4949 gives 14.24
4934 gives 12.68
